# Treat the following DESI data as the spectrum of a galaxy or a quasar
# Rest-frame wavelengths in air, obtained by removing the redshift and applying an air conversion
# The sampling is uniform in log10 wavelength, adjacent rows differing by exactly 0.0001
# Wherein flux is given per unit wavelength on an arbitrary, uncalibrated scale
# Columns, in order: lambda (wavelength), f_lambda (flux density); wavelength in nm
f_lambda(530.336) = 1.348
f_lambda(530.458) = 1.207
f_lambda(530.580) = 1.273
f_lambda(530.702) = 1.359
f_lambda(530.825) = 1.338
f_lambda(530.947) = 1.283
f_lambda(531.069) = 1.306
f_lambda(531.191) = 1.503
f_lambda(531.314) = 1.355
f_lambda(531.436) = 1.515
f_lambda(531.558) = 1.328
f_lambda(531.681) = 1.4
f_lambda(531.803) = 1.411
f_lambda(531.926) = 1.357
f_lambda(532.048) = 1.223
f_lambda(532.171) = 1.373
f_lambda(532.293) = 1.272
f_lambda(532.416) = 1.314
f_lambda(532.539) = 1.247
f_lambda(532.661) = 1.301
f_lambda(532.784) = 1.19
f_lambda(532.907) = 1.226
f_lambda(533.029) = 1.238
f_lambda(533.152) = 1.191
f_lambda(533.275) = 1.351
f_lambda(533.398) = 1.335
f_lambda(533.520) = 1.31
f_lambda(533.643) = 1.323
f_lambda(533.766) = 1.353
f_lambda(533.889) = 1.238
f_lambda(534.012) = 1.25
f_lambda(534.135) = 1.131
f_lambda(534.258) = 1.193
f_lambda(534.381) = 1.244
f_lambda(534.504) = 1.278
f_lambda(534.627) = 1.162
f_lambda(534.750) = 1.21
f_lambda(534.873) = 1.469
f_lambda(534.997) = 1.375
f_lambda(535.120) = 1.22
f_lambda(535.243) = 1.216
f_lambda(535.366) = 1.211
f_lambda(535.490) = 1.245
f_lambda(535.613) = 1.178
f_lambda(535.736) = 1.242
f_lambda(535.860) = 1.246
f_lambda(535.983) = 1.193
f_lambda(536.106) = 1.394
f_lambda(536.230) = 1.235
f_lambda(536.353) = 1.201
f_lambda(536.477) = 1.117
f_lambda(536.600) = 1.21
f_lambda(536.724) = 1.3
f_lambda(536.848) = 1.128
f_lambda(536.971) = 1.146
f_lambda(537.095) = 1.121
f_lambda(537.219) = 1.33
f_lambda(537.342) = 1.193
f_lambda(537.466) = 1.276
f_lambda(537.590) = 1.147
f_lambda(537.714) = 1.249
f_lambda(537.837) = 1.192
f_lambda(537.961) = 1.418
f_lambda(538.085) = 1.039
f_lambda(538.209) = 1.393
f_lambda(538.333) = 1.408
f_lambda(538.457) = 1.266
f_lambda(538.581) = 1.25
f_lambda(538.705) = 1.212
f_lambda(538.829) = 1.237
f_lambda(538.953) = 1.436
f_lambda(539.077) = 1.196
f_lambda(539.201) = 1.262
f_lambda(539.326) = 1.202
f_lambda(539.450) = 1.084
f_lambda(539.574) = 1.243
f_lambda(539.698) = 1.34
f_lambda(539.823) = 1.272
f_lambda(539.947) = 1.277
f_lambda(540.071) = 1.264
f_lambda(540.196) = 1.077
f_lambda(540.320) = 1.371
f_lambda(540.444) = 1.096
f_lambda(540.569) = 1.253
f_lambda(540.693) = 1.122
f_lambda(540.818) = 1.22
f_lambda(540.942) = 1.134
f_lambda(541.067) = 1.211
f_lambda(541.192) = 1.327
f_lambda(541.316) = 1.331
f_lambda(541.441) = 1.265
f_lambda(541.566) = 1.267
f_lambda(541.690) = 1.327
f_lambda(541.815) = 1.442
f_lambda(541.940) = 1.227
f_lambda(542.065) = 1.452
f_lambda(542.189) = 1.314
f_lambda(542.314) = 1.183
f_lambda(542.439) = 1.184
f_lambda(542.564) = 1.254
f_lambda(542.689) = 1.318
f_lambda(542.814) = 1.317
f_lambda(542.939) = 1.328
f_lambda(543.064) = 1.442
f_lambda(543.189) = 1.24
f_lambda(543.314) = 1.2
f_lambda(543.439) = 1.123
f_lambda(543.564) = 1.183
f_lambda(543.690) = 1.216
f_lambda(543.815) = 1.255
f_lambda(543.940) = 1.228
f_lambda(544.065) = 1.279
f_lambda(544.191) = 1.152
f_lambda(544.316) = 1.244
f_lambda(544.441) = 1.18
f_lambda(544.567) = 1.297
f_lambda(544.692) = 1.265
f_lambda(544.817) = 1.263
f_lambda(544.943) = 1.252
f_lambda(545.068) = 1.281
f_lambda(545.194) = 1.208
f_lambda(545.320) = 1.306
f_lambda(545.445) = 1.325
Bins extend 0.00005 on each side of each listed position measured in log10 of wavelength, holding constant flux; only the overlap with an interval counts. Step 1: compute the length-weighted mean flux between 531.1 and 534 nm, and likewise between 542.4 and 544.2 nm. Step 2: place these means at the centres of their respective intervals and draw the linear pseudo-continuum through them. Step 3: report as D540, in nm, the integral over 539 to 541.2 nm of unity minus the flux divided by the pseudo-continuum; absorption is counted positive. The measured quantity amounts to 0.091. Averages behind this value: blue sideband 1.32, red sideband 1.25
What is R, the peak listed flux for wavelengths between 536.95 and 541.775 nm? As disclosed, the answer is 1.436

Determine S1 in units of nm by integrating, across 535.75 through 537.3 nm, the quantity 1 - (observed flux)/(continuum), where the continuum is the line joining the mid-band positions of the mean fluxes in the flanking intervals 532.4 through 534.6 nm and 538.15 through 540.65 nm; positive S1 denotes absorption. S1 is 0.05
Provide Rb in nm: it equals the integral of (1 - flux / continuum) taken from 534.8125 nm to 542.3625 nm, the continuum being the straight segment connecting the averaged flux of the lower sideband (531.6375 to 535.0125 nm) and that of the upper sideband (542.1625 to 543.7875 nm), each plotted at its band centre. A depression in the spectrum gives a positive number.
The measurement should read 0.09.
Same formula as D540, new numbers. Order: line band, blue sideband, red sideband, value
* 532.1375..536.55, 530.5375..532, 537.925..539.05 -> 0.26 nm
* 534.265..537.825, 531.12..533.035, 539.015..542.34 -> 0.17 nm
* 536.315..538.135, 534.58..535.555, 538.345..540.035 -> 0.08 nm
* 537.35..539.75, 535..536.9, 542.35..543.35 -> -0.01 nm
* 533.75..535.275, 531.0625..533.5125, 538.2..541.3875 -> 0.05 nm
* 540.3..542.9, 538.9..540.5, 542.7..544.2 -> -0.04 nm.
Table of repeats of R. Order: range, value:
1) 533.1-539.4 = 1.469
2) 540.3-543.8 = 1.452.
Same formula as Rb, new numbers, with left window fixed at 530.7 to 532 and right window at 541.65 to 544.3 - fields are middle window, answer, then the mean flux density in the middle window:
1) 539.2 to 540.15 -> 0.04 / 1.24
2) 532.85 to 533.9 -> 0.05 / 1.29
